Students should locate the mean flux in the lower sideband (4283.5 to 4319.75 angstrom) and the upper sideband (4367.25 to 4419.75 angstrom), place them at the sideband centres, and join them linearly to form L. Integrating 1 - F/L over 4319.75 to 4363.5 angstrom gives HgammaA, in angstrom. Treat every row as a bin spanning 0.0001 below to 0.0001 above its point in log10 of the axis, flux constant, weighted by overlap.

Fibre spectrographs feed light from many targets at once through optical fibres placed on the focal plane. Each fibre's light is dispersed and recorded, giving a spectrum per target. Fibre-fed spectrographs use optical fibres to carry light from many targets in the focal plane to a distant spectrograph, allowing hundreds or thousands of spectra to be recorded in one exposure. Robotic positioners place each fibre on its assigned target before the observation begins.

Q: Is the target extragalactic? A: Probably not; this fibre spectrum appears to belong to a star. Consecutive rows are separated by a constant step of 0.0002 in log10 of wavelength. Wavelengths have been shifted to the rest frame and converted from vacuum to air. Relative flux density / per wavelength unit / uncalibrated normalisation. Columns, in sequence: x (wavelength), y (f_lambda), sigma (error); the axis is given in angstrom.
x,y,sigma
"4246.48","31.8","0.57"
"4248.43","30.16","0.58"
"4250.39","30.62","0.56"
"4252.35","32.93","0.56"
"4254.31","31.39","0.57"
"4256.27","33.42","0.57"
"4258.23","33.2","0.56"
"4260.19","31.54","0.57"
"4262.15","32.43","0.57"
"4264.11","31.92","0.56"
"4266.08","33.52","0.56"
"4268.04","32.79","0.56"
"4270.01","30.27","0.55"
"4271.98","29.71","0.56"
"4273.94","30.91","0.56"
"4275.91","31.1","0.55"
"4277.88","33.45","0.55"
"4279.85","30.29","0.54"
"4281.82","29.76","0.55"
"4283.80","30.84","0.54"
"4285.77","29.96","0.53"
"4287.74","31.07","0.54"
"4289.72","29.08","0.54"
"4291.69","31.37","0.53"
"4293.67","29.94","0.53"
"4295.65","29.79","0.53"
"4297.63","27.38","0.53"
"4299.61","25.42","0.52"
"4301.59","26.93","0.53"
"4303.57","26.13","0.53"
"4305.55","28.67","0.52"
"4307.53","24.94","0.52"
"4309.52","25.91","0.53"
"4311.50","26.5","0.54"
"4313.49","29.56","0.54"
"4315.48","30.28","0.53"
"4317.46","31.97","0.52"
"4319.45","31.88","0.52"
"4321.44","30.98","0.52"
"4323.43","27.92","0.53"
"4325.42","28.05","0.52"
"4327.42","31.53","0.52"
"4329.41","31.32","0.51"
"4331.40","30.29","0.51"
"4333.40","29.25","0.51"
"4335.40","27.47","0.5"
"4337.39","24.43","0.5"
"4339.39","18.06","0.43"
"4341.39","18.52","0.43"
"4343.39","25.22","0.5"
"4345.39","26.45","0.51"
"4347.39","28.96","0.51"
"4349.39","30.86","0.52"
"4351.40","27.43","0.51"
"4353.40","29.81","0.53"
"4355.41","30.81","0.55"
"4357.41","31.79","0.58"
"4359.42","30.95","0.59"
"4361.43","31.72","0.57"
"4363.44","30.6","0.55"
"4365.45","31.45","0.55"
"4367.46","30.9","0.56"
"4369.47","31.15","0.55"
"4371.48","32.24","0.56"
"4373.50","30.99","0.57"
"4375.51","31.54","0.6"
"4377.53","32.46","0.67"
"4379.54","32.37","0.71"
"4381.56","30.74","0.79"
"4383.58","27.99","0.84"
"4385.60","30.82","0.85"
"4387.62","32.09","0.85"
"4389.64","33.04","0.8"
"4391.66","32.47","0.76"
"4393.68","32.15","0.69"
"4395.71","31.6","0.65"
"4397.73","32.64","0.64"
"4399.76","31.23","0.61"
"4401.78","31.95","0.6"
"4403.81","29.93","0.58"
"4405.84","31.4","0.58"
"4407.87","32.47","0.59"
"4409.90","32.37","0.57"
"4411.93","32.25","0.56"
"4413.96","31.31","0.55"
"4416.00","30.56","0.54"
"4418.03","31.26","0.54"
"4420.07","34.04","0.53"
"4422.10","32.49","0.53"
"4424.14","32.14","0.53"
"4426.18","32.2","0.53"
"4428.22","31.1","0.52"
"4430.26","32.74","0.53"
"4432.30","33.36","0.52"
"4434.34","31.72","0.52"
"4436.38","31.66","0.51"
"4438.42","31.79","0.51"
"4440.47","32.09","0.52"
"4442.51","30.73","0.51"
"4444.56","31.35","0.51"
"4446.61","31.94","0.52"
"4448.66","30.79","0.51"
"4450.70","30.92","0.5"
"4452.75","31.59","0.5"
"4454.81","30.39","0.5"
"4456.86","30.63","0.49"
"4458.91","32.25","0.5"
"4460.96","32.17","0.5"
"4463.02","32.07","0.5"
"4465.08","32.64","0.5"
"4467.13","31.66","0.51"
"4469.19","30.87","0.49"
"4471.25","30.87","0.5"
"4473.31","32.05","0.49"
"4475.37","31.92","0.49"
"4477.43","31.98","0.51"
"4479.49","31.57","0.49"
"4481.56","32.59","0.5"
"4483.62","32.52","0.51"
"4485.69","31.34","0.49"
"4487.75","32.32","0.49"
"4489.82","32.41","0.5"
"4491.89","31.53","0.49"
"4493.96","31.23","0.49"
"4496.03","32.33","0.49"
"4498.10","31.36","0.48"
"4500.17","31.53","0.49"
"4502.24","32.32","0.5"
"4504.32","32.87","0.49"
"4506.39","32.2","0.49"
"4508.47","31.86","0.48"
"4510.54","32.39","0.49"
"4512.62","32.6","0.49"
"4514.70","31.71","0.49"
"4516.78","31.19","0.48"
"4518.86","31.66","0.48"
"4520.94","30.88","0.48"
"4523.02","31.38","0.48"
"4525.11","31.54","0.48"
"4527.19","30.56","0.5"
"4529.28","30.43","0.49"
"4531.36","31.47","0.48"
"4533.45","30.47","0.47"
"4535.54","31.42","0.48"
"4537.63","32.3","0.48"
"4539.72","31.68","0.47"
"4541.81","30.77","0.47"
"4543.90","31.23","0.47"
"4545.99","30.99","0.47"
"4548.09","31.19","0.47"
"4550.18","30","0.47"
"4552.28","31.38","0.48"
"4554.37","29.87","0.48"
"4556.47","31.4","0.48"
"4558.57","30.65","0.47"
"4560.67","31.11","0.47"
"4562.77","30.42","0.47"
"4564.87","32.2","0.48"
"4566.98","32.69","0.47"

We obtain 2.44 angstrom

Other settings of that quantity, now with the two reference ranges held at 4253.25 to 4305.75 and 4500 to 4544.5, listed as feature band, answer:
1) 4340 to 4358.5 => 1.94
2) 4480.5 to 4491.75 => -0.28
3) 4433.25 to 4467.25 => -0.33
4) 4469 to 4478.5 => -0.07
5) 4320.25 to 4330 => 0.24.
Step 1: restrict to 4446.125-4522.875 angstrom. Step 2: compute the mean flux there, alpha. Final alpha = 31.8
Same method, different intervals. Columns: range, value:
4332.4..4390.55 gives 29.3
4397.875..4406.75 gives 31.3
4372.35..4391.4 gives 31.4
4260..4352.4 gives 28.9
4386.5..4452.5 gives 31.9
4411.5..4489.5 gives 31.8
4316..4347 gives 27.6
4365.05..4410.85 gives 31.6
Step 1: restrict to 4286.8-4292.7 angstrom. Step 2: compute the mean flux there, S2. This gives 30.5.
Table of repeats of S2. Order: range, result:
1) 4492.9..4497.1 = 31.8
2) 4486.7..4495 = 31.9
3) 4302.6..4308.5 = 26.6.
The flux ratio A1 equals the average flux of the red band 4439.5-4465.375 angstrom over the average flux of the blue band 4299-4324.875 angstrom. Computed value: 1.11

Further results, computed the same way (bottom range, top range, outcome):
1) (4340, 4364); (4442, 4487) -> 1.11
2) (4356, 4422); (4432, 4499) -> 1.00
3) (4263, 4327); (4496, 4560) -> 1.06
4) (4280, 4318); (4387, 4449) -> 1.11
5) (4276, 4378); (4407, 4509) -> 1.09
